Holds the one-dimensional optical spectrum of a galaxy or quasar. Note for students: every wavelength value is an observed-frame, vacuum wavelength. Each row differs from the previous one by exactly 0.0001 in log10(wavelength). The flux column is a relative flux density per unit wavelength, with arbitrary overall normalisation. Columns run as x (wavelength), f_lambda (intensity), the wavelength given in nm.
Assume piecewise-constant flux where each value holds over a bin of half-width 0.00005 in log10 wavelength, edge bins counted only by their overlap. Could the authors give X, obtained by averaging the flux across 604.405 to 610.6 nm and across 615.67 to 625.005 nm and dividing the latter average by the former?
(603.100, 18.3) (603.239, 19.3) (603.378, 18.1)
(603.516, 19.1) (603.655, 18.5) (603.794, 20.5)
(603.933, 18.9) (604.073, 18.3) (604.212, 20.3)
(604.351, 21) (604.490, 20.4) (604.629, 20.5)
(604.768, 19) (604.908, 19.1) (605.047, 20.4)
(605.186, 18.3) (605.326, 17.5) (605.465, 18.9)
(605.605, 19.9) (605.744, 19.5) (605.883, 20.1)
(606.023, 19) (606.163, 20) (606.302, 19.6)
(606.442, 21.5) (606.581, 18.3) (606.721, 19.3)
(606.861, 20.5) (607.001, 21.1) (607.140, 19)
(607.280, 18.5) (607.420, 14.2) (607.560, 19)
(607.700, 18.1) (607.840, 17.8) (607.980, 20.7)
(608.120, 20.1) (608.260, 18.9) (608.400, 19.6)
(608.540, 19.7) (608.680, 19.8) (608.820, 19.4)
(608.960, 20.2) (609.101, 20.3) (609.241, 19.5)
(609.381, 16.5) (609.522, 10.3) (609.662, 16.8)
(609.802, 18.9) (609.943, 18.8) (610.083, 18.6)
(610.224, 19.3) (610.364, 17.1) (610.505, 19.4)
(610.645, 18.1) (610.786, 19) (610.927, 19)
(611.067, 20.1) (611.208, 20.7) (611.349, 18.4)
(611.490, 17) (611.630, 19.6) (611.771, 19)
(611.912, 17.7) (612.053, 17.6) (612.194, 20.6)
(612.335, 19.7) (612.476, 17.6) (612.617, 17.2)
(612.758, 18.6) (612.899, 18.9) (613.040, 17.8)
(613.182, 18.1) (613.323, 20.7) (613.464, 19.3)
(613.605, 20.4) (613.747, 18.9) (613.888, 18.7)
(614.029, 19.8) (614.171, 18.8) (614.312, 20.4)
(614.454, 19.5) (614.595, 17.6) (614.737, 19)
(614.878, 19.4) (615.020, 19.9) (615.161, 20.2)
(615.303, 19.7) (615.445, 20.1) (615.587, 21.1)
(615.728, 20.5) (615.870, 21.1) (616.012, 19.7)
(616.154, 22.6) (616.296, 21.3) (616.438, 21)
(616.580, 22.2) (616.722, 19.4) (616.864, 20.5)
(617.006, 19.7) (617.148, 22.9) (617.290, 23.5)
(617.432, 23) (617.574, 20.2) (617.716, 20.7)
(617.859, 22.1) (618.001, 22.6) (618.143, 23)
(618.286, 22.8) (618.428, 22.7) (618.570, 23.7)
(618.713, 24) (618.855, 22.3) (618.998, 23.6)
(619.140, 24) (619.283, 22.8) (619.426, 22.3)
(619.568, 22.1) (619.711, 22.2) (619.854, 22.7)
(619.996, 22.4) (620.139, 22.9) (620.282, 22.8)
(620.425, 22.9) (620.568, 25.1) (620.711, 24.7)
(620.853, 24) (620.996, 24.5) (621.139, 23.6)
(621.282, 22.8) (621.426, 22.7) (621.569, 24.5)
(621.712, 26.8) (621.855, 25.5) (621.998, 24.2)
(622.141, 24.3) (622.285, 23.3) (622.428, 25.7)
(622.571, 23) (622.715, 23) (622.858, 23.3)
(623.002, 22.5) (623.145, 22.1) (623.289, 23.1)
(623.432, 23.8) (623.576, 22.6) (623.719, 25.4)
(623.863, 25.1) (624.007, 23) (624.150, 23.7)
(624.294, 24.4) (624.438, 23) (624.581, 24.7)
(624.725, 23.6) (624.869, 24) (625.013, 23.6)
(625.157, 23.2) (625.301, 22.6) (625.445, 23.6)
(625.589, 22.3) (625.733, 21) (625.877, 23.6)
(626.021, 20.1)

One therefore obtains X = 1.21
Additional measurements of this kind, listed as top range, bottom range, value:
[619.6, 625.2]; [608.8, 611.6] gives 1.29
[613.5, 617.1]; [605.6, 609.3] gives 1.04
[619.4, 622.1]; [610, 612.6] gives 1.26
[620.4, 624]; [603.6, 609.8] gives 1.26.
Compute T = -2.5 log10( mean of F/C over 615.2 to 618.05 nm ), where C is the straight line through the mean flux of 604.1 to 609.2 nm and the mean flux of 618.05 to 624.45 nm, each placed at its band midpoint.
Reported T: 0.05 mag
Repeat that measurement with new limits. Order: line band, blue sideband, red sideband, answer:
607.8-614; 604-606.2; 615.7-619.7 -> 0.11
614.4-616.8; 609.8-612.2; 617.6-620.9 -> 0.04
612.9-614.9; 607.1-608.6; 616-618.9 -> 0.09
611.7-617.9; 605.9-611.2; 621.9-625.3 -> 0.05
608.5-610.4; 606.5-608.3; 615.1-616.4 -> 0.06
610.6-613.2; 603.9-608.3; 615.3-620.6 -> 0.11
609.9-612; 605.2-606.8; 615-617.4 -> 0.08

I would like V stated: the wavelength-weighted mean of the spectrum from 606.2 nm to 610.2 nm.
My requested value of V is 18.8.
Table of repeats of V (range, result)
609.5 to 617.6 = 19.5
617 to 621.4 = 22.9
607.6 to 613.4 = 18.7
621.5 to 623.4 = 23.9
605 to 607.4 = 19.4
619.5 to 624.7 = 23.7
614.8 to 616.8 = 20.6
